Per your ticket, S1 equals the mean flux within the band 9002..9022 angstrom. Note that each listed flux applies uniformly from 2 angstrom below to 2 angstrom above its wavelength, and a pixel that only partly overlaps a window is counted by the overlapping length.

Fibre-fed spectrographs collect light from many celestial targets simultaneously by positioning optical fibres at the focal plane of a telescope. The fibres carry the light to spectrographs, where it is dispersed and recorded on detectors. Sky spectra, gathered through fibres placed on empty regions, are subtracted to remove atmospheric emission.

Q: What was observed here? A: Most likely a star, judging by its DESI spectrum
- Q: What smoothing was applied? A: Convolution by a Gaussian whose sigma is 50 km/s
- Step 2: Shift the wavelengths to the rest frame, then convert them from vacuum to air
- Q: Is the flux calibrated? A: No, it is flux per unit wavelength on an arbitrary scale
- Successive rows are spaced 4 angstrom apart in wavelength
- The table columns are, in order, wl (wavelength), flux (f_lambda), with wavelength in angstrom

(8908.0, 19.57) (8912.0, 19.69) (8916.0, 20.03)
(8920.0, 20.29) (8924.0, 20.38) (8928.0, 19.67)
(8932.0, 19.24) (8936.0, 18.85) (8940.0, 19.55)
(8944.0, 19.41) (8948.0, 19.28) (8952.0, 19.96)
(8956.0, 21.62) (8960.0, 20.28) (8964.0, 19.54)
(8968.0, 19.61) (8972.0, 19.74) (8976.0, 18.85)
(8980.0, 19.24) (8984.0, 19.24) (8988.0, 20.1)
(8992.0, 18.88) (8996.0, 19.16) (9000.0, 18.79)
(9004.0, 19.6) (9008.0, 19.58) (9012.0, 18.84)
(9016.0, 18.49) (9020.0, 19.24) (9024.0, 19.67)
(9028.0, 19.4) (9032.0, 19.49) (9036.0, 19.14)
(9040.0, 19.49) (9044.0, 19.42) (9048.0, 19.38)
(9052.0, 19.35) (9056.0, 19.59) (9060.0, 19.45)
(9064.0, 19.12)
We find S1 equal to 19.1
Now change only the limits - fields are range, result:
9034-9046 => 19.3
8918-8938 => 19.7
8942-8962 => 20.1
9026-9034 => 19.4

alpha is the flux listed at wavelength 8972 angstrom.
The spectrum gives 19.74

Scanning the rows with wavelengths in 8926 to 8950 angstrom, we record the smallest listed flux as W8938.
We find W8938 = 18.85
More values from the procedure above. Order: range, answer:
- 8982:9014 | 18.79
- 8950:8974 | 19.54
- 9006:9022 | 18.49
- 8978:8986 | 19.24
